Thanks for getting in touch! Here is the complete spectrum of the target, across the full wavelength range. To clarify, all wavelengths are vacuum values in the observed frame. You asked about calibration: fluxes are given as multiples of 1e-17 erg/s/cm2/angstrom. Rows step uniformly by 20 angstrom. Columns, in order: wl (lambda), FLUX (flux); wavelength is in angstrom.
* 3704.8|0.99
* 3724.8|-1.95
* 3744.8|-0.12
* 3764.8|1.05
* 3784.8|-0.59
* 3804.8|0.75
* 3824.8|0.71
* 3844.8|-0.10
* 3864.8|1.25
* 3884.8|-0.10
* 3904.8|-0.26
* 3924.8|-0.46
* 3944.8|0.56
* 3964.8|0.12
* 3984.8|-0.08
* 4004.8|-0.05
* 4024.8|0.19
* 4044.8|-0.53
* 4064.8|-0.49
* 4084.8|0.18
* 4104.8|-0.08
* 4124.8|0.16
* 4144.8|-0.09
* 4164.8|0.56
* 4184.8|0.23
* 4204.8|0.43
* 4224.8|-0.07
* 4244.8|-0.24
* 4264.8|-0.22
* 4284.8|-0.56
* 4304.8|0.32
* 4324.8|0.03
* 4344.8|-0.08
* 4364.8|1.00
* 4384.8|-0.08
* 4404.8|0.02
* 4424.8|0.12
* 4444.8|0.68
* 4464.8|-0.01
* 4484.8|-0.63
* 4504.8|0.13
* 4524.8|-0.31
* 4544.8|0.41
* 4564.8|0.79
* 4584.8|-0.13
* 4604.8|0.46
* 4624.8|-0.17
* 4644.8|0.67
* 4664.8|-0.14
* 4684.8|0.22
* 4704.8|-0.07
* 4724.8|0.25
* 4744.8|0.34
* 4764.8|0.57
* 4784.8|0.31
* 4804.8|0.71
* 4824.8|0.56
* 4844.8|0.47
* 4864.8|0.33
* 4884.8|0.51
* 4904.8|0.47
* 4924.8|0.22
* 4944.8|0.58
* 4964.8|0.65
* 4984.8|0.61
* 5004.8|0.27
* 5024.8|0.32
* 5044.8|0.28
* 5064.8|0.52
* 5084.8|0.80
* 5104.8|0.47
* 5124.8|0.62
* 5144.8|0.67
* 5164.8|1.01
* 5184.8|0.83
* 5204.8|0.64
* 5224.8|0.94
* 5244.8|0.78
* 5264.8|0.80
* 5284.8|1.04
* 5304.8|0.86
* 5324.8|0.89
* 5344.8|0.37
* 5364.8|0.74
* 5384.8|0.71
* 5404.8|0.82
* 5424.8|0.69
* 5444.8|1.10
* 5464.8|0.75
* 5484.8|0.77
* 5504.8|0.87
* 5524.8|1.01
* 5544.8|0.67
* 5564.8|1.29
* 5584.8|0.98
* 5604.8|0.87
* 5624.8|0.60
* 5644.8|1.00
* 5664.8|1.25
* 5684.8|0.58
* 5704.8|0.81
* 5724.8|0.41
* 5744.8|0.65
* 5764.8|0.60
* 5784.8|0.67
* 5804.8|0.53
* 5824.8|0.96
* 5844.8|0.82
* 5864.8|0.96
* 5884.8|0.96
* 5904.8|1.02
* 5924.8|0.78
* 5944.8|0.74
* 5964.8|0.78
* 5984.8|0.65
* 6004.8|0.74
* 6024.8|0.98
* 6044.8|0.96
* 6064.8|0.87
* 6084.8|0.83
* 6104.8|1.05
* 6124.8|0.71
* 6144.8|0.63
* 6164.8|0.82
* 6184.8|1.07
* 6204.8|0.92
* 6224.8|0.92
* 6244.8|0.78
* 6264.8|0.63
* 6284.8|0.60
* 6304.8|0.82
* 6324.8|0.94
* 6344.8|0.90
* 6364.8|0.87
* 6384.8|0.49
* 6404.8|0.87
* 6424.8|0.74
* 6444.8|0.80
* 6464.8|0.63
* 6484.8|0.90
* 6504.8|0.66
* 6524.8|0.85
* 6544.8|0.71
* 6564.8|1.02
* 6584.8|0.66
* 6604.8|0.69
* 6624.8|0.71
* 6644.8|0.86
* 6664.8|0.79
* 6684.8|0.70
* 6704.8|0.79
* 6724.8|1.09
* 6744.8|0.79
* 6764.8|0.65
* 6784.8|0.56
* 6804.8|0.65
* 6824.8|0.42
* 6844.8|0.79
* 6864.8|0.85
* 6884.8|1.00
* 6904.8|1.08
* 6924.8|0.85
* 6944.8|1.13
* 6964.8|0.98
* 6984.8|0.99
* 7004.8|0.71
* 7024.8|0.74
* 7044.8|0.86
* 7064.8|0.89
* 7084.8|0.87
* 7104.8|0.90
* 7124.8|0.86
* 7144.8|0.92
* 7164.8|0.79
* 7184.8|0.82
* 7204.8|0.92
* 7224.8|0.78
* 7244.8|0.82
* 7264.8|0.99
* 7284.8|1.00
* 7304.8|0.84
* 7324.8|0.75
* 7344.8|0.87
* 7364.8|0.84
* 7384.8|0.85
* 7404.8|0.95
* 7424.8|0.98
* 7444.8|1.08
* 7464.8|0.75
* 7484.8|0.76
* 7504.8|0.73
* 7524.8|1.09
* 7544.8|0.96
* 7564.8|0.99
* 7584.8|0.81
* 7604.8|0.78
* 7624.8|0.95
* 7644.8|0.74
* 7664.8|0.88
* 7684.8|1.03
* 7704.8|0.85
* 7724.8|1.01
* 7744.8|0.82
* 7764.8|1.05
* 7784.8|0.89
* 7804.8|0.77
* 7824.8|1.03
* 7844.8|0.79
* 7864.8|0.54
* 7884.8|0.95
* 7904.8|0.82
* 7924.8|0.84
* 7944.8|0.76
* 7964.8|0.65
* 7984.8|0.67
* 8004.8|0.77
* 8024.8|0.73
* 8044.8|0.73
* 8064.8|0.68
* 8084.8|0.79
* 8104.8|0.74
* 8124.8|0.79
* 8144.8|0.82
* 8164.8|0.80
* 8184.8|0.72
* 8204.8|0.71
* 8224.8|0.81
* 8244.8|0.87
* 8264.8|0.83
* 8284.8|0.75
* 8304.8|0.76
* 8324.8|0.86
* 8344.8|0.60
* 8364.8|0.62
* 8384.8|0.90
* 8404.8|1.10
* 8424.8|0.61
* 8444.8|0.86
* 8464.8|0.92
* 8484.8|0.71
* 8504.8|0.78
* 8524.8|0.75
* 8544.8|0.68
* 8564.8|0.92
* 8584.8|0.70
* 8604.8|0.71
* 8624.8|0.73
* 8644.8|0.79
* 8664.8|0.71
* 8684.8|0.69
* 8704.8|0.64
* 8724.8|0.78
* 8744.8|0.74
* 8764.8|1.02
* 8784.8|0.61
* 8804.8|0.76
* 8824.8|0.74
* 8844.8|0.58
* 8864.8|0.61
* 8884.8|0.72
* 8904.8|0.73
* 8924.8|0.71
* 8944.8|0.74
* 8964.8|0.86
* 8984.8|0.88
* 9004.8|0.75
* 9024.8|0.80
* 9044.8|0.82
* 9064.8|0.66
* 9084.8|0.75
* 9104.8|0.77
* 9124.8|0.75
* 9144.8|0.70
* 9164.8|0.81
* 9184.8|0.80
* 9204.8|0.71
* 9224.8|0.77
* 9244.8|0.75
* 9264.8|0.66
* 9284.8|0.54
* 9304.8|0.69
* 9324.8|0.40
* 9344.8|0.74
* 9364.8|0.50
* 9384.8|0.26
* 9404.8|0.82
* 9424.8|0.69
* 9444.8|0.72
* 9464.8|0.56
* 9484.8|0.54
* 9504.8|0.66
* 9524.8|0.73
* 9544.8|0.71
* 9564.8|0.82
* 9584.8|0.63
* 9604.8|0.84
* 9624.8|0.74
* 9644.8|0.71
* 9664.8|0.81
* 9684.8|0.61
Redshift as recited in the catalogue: 0.281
